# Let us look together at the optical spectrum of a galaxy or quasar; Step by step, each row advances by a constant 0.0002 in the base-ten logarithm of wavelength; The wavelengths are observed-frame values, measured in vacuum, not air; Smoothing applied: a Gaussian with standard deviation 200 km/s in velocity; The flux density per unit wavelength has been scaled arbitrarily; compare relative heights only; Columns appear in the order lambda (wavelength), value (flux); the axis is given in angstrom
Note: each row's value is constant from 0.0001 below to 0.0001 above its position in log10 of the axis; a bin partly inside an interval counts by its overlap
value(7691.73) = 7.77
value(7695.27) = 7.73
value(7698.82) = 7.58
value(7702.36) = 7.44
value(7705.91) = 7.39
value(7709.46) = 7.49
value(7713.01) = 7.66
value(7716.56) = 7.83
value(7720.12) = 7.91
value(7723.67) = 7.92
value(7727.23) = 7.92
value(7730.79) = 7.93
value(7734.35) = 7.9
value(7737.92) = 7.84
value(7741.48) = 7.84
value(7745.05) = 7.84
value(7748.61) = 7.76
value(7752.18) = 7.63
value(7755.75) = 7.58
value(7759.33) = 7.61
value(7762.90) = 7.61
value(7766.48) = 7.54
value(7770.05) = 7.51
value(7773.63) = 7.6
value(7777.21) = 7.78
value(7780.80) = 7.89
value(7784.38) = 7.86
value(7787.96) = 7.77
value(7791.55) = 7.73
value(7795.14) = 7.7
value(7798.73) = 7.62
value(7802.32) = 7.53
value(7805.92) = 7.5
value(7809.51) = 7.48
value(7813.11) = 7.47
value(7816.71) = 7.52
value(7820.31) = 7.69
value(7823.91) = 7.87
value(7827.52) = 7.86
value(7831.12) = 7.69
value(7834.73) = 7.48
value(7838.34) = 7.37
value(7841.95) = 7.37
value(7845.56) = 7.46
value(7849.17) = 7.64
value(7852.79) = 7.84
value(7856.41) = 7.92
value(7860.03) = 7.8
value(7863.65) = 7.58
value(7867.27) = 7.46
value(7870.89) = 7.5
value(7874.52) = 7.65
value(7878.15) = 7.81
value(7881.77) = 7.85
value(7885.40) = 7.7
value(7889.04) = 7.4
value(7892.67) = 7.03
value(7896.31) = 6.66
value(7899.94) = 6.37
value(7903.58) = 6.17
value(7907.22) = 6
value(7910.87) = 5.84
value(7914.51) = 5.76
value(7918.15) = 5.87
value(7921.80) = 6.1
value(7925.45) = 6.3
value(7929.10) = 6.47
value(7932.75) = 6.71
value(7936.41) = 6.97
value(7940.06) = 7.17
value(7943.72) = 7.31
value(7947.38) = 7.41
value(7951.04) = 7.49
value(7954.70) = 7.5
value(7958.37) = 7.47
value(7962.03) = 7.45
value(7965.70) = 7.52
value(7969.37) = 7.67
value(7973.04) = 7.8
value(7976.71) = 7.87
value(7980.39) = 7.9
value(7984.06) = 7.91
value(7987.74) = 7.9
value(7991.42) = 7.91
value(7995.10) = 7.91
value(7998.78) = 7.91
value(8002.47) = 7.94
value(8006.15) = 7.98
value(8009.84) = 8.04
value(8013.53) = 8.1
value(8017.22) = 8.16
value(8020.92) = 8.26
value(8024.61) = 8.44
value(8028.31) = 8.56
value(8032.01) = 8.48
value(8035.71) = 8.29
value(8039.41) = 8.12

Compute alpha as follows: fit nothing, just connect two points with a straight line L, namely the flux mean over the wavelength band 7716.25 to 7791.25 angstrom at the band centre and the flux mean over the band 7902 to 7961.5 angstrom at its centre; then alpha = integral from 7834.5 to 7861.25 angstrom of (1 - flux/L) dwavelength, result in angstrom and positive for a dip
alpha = -1.58 angstrom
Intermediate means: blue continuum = 7.76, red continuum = 6.68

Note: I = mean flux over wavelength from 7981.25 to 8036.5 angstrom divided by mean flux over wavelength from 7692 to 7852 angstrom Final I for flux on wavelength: 1.1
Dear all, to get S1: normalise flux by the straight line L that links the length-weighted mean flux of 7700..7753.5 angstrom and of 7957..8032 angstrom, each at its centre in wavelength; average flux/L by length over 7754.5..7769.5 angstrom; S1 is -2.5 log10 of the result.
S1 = 0.03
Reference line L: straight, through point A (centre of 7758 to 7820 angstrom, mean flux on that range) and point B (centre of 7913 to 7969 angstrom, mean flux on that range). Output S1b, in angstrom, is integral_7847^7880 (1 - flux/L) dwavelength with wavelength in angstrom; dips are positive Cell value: -1.8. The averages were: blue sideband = 7.63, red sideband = 6.93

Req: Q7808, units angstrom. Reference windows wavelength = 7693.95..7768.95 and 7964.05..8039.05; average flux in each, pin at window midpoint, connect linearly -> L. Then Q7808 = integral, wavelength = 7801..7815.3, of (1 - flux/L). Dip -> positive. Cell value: 0.6 angstrom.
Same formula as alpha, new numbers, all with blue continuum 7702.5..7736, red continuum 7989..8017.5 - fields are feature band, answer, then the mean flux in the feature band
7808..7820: 0.5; 7.51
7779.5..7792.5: 0.0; 7.82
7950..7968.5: 1.1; 7.5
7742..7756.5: 0.1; 7.73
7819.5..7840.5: 0.5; 7.65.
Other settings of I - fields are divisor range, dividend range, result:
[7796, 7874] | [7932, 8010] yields 1.00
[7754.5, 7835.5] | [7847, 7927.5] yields 0.92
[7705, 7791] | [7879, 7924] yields 0.85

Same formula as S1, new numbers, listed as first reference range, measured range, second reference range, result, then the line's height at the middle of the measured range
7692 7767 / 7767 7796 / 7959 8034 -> 0.01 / 7.77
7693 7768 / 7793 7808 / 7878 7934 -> -0.05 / 7.27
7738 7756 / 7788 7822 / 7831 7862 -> 0.01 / 7.67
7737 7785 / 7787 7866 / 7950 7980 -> 0.01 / 7.67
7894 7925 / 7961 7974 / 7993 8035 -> -0.05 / 7.25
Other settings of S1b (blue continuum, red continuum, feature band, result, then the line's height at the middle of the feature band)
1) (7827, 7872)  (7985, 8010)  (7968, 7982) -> 0.1 angstrom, 7.88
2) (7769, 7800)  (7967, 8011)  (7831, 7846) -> 0.6 angstrom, 7.77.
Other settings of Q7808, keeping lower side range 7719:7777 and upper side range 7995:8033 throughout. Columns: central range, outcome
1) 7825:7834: 0.1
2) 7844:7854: 0.3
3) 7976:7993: 0.5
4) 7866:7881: 0.6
